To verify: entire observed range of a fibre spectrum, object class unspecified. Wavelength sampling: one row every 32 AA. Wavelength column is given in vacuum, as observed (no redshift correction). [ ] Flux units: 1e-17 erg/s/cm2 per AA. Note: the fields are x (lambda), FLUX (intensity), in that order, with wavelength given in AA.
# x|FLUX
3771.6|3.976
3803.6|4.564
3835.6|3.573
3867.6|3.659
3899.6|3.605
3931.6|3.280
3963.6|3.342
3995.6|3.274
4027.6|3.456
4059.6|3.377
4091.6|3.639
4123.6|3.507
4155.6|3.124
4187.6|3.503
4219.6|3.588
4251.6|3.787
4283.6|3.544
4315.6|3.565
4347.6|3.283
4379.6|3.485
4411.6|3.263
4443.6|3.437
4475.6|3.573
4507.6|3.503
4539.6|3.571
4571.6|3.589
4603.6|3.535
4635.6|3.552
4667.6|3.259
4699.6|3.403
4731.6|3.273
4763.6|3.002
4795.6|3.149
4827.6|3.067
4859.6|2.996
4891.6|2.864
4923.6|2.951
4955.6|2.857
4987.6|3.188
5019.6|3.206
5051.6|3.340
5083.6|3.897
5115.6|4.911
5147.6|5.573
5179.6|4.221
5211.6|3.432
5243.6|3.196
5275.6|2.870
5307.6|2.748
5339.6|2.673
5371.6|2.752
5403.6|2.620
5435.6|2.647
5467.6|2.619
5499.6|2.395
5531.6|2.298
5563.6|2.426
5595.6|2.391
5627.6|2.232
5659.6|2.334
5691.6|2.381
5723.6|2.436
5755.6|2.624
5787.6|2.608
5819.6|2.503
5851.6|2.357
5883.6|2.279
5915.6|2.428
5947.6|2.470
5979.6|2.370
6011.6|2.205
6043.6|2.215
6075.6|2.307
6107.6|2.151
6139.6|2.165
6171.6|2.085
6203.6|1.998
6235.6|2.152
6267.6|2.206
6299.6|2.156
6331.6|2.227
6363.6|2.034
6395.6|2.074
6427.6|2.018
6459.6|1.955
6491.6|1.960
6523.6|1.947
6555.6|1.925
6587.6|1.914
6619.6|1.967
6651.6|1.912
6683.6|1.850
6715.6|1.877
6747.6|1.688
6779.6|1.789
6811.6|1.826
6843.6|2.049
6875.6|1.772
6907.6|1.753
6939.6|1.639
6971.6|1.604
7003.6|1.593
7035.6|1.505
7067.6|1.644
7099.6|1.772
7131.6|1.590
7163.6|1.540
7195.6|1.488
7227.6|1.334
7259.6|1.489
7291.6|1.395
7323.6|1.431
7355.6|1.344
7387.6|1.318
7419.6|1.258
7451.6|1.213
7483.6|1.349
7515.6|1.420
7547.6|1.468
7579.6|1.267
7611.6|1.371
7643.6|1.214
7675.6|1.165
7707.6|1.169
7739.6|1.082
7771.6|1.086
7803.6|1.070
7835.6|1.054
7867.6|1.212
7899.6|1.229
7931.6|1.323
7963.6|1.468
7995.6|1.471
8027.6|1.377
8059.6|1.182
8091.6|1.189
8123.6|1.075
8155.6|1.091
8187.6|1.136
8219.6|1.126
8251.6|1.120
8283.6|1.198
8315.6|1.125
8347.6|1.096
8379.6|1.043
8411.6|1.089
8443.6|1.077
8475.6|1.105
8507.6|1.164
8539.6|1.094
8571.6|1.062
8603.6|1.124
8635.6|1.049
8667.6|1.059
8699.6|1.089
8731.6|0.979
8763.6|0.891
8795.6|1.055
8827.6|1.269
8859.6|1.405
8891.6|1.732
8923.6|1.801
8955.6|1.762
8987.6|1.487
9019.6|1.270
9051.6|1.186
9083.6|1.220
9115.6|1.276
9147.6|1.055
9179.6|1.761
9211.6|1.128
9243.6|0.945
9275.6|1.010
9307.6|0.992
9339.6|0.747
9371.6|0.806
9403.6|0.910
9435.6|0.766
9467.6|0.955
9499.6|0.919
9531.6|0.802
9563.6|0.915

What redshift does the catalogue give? 0.84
